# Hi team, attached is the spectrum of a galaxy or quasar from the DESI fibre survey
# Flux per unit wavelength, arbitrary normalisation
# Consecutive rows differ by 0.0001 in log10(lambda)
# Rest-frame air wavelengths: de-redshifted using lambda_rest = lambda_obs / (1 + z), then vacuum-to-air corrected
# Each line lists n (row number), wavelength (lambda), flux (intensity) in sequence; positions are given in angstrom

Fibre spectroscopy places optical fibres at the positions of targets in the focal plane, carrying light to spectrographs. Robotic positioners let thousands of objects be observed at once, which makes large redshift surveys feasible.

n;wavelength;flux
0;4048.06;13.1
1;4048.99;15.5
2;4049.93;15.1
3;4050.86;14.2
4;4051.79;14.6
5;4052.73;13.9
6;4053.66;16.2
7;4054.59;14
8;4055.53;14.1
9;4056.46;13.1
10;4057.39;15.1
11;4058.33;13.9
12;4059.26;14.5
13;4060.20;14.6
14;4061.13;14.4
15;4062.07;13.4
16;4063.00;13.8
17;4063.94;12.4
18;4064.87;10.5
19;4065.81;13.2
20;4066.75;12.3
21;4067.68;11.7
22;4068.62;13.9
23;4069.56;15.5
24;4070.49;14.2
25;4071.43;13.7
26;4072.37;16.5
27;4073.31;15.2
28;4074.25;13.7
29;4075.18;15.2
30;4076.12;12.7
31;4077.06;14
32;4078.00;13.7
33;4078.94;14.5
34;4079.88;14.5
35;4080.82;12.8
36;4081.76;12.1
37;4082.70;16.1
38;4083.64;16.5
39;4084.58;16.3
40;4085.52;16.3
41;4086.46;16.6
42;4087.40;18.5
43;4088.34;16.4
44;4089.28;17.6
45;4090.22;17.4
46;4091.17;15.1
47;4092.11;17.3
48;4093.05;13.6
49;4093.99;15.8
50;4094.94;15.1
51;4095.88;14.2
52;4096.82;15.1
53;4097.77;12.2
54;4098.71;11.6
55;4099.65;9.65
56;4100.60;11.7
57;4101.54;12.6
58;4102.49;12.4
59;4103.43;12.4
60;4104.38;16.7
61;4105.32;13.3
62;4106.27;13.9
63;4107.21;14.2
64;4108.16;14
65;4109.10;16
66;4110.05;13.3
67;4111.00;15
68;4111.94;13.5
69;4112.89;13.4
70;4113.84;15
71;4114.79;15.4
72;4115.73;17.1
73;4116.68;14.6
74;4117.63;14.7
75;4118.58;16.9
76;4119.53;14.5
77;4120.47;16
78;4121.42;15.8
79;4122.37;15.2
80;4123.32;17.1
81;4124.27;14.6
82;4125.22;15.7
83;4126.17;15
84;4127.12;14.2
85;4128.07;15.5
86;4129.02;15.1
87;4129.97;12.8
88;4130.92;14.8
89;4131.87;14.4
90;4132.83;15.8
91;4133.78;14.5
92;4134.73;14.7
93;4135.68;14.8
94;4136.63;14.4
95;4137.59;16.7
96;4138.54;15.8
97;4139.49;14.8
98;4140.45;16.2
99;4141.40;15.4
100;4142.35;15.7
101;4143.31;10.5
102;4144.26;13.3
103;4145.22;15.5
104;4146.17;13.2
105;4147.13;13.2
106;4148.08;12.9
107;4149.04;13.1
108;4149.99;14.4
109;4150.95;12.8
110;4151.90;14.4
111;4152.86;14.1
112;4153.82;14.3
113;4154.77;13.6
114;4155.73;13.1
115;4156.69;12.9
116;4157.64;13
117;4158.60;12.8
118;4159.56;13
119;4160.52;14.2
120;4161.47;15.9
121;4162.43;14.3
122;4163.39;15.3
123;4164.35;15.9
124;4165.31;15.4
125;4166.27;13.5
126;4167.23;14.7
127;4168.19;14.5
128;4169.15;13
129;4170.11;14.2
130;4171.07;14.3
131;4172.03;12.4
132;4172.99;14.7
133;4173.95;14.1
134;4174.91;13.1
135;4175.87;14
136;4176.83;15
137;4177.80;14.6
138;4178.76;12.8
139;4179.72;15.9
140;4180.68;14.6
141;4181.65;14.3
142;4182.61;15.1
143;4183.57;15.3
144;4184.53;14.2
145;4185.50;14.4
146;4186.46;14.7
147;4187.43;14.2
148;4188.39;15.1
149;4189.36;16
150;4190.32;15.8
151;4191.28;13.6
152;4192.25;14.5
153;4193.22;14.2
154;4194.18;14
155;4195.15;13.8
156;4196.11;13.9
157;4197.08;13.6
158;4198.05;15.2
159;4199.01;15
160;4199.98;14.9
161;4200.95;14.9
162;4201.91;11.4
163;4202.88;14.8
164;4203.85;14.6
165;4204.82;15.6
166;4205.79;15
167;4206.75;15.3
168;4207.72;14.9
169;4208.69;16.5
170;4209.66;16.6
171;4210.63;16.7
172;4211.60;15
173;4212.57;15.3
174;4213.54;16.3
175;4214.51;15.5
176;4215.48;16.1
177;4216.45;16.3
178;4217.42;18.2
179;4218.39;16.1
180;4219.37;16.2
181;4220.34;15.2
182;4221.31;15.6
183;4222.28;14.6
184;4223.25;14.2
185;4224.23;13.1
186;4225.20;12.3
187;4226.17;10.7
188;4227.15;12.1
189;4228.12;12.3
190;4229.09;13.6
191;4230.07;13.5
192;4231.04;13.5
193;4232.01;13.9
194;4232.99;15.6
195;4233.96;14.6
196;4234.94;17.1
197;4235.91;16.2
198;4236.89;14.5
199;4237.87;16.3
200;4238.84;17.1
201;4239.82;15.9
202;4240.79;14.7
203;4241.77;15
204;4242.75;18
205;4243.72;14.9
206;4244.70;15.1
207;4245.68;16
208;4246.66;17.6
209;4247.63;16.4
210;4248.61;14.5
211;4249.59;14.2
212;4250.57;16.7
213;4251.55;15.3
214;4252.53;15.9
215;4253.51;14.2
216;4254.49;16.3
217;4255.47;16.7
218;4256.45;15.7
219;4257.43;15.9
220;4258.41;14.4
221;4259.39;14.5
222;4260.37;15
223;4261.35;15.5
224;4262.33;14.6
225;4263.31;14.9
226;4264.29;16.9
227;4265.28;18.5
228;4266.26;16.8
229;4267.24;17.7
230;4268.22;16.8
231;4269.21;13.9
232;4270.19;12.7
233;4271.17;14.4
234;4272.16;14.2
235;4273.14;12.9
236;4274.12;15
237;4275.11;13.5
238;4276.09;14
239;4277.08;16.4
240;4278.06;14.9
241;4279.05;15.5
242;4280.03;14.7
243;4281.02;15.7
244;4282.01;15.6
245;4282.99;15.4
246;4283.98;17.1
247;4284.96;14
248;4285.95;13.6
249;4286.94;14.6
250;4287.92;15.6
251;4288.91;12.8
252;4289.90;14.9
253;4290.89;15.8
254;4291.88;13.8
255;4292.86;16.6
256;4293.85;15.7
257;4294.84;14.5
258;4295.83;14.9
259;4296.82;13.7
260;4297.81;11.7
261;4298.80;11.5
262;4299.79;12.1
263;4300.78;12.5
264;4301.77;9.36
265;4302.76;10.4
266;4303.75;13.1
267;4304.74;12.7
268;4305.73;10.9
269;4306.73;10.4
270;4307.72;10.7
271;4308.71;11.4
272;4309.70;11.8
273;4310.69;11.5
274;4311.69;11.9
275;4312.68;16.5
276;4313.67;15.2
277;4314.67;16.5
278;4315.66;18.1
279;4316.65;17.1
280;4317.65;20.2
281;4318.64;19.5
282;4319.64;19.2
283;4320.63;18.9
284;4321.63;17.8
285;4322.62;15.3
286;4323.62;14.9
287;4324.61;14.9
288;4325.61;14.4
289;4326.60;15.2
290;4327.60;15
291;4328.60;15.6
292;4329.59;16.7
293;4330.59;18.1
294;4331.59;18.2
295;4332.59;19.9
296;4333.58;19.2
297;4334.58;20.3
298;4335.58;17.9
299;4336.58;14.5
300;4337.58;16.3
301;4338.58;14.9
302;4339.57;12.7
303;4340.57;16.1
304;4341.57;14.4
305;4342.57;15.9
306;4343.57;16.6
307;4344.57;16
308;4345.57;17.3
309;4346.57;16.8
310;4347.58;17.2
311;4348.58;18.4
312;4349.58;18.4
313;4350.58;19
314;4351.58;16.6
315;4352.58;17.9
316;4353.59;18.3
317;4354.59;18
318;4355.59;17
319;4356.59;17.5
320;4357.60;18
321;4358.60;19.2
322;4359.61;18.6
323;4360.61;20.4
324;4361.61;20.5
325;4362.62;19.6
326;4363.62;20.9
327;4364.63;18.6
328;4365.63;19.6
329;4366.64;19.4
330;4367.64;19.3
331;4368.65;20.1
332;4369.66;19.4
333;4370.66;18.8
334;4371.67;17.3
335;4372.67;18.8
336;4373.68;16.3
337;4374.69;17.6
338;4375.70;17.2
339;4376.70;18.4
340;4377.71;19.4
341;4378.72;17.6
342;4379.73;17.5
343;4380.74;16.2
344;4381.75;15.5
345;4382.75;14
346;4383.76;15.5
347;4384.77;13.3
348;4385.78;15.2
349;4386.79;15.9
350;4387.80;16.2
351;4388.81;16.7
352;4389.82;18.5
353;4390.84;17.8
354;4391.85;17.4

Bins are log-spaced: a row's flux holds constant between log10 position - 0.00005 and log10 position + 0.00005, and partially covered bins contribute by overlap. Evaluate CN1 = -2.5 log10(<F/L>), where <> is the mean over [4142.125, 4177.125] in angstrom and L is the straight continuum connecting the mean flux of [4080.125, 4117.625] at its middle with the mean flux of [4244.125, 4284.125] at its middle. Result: 0.08 mag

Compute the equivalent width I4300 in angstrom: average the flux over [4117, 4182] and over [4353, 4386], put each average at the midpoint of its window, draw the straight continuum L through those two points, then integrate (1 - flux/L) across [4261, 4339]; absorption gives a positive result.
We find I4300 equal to 8.3 angstrom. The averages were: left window 14.4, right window 18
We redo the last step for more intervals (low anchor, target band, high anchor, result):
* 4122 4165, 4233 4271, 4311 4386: 0.6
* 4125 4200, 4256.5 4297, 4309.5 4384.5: 2.7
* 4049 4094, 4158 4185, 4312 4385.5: 2.2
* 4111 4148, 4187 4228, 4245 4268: 1.7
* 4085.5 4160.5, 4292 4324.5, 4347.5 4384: 5.7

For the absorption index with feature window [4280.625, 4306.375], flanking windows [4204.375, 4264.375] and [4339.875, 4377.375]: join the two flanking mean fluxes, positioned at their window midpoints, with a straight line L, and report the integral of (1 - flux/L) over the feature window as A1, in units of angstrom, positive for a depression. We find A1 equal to 4.4 angstrom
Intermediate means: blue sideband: 15.3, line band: 13.8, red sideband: 18.1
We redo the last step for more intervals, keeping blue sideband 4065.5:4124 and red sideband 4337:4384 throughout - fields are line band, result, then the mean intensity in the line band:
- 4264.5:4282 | 1.5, 15.2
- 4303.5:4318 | 2.8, 13.8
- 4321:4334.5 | 0.5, 16.7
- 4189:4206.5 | 1.4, 14.5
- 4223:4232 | 1.8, 12.8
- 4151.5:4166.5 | 1.2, 14.1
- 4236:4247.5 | 0.2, 15.9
